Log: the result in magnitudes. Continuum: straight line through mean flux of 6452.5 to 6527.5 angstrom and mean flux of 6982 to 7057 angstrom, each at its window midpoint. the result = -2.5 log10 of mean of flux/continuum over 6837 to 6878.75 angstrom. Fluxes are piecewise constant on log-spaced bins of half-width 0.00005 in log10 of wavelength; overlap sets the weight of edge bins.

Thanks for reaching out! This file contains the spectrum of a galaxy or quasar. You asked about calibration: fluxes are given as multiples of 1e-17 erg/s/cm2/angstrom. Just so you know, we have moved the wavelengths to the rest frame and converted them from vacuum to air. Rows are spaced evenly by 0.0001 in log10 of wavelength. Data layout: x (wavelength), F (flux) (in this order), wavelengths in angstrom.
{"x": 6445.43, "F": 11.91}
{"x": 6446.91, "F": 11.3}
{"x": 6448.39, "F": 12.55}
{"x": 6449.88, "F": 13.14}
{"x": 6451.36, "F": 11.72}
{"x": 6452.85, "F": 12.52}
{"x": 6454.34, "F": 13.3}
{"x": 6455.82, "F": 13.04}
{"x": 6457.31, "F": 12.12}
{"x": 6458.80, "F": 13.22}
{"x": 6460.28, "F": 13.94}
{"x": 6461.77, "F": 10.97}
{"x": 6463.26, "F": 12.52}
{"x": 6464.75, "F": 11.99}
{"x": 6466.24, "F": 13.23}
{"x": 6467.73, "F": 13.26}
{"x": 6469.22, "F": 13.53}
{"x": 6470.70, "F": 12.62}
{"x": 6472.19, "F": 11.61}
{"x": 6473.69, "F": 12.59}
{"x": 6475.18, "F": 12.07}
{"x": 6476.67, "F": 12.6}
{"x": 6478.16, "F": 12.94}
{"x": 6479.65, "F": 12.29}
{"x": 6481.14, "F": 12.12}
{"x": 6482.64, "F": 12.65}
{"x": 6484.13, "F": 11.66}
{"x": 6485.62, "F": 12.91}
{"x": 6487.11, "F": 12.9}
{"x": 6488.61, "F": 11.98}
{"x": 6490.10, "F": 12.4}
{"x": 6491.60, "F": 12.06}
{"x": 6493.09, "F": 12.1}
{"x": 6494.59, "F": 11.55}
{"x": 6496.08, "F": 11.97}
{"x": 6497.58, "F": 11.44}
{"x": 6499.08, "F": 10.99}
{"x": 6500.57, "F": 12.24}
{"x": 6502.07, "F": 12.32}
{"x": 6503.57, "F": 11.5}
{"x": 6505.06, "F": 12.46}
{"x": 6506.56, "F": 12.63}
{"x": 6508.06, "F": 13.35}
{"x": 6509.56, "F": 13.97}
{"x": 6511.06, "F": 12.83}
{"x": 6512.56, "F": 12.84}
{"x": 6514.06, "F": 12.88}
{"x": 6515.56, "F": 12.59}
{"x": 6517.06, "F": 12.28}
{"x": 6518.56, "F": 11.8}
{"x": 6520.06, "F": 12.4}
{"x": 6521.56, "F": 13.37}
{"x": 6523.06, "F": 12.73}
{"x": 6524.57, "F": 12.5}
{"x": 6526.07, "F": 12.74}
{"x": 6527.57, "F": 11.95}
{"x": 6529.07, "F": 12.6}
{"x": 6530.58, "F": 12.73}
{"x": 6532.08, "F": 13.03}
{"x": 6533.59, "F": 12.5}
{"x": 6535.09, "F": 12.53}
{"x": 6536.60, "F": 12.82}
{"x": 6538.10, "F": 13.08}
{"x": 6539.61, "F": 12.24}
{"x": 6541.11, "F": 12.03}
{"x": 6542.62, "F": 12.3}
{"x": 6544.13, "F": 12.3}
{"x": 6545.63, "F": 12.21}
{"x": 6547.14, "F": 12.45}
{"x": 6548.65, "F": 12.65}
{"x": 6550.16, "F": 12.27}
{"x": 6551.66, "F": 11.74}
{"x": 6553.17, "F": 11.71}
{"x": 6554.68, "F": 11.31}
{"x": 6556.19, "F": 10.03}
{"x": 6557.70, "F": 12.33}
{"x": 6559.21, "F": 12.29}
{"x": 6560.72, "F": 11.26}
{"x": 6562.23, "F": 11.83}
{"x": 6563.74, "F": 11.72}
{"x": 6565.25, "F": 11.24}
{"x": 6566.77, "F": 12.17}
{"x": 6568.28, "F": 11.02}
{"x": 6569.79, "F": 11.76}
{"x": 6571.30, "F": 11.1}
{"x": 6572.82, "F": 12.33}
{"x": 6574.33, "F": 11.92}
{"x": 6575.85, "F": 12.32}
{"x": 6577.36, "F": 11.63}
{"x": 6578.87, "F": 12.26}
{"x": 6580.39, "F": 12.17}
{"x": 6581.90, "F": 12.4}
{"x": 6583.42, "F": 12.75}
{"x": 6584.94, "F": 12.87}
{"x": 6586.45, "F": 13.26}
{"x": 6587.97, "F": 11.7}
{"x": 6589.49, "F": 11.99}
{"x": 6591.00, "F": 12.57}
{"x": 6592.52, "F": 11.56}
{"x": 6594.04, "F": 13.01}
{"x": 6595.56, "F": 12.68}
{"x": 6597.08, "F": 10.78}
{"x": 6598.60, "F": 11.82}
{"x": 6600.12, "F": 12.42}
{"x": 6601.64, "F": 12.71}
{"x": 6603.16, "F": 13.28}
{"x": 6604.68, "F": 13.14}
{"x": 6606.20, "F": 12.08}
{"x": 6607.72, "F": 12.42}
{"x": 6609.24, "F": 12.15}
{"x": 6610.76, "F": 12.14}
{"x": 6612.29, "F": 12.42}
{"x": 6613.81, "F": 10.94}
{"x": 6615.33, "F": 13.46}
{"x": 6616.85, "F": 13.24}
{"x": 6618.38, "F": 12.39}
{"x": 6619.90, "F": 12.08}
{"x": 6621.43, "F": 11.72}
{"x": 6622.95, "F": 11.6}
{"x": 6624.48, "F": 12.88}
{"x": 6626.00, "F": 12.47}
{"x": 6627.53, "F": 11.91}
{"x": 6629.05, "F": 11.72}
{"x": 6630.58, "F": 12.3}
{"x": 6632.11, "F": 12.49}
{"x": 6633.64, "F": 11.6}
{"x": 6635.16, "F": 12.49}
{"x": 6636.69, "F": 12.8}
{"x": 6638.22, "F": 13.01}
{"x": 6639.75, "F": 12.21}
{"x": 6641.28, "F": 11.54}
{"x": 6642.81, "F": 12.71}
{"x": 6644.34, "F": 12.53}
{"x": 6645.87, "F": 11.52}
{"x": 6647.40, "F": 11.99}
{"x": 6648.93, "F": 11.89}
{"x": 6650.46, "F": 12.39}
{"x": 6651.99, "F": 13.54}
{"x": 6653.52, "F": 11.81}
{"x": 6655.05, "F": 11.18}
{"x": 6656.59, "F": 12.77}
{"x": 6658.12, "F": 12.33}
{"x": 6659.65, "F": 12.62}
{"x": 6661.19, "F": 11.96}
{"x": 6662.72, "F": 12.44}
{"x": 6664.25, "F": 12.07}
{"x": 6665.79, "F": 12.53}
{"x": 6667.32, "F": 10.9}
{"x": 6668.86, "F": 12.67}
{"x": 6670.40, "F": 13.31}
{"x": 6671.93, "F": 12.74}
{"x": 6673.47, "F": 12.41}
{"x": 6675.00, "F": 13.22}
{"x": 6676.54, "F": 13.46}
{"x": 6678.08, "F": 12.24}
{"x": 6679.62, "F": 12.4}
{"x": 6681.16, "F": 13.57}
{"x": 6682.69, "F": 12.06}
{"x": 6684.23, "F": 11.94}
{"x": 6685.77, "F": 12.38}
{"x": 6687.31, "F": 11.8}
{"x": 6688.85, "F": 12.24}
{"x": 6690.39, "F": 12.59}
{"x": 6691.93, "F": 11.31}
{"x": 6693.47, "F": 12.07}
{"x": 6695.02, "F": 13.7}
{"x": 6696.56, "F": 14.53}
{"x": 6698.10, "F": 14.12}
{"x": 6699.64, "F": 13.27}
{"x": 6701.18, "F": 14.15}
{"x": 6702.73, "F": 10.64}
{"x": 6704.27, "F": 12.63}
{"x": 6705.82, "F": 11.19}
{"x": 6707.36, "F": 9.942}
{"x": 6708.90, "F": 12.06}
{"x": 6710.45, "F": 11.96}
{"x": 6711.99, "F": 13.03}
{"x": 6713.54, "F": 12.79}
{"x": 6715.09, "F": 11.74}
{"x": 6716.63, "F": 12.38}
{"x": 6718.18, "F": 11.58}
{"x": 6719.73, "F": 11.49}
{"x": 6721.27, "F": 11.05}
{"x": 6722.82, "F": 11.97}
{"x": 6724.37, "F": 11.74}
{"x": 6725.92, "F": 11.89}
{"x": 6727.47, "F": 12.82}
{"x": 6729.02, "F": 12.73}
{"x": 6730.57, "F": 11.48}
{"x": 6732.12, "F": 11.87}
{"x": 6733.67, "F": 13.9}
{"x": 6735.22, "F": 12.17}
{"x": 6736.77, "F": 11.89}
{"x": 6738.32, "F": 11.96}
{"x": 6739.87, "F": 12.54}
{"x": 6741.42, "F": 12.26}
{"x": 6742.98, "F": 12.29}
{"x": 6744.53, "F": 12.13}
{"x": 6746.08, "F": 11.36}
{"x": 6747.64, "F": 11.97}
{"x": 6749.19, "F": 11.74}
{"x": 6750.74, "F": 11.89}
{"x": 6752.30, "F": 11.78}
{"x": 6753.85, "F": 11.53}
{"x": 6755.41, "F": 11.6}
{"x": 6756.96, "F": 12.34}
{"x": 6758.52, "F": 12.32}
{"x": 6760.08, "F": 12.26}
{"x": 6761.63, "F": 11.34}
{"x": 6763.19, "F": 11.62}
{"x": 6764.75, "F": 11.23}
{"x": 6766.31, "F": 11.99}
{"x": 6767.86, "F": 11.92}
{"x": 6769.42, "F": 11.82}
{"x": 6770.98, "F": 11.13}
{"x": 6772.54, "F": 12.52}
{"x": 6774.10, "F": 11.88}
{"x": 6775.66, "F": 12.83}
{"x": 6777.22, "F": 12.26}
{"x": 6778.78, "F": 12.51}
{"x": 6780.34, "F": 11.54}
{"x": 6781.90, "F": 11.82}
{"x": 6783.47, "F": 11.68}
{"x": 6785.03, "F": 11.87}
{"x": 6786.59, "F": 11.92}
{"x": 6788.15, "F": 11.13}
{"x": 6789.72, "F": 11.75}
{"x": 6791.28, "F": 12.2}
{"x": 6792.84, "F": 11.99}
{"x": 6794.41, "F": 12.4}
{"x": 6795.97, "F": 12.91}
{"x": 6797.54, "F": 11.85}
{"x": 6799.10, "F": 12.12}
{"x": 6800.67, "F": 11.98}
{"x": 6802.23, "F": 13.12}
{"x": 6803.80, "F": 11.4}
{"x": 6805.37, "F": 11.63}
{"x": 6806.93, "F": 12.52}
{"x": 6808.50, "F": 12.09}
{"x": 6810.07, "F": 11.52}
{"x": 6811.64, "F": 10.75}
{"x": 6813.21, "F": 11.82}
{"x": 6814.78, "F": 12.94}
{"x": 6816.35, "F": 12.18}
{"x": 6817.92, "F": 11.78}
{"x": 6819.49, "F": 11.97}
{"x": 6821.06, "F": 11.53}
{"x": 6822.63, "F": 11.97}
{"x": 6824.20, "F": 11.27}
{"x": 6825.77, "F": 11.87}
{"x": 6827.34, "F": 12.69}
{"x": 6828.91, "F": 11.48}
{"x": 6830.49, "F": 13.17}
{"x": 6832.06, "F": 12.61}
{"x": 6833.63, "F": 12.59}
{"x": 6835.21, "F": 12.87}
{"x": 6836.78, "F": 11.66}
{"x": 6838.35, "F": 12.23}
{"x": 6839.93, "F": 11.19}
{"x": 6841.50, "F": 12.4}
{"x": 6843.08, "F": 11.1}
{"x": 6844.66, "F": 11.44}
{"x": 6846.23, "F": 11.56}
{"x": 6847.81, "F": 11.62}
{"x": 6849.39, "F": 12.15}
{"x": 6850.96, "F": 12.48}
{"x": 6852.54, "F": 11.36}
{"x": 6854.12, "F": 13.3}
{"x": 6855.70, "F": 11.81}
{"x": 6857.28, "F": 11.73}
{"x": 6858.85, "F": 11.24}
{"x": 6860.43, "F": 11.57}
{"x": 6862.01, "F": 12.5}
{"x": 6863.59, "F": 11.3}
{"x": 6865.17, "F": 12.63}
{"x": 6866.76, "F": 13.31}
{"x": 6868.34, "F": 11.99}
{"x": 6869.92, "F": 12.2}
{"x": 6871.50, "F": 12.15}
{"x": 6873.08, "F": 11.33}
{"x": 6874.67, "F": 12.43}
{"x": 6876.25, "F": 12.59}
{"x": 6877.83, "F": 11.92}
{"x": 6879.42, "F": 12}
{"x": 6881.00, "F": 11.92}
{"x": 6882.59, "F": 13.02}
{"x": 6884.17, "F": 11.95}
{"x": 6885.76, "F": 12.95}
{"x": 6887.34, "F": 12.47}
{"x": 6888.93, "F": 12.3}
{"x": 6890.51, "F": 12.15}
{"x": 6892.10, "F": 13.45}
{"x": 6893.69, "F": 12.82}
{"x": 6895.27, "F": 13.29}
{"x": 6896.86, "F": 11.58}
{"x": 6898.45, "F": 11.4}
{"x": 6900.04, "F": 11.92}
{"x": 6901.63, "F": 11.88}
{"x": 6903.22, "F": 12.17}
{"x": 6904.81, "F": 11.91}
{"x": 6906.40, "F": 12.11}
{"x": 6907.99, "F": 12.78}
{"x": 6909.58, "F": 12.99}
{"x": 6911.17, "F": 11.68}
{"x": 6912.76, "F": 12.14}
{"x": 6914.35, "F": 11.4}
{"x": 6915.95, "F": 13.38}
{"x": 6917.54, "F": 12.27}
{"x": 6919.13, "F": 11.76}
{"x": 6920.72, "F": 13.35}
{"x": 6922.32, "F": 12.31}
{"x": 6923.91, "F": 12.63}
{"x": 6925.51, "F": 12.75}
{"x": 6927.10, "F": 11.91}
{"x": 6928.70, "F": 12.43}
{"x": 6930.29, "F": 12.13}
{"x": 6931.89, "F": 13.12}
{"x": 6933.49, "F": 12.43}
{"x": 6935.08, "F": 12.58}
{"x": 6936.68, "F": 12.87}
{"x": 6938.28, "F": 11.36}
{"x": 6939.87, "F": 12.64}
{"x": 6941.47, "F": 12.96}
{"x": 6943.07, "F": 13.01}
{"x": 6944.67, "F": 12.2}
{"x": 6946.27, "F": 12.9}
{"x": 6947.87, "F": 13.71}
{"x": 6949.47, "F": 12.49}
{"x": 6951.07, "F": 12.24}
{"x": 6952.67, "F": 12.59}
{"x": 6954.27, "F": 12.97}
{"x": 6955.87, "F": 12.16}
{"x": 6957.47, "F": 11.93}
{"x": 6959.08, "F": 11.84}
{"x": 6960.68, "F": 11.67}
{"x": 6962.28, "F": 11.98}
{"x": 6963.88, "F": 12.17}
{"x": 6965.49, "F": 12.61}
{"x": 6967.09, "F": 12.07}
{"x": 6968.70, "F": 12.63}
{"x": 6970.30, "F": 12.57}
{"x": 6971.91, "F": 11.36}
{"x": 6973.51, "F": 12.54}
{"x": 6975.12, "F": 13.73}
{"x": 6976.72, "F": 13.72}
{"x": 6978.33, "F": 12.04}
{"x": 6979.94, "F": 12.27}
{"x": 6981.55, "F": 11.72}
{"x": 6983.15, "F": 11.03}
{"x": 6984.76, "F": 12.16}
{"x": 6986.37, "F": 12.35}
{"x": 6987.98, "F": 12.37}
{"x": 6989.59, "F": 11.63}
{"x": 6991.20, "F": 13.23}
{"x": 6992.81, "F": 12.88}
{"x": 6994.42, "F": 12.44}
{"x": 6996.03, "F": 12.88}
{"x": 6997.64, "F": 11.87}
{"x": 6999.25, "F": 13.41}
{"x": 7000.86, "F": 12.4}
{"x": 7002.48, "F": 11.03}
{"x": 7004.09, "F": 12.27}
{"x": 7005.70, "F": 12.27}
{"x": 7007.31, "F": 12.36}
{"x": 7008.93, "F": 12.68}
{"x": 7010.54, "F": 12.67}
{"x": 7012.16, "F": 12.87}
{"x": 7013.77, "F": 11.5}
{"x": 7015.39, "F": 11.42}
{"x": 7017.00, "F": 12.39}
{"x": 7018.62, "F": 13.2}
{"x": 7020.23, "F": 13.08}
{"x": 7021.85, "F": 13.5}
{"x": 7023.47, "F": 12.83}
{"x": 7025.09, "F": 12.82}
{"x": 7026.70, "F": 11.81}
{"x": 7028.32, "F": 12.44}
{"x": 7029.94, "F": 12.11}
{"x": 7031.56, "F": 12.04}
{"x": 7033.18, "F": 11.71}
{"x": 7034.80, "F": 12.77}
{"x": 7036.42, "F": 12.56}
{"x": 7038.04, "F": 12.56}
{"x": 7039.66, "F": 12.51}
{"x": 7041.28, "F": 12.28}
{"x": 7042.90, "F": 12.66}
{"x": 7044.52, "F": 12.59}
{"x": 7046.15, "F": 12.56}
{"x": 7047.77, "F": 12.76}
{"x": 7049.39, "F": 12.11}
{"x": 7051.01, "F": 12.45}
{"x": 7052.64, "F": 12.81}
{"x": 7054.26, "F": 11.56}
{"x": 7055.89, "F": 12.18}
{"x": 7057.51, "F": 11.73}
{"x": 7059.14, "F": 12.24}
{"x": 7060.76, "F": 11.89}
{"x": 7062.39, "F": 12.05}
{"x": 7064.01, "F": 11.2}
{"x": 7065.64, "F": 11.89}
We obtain 0.04 mag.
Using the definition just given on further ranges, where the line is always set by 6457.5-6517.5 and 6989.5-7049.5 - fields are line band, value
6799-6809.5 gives 0.03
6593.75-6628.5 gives 0.01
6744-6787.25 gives 0.05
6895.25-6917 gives 0.03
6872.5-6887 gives 0.02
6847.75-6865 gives 0.04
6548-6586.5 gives 0.05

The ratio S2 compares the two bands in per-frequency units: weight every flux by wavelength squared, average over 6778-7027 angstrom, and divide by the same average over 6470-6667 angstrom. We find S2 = 1.1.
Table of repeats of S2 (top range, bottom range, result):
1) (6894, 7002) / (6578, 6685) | 1.10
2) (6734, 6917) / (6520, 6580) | 1.08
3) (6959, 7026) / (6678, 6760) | 1.10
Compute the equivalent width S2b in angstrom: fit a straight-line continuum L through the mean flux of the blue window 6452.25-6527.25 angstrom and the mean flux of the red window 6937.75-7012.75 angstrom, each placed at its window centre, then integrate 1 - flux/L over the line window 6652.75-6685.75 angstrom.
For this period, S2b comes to 0.1 angstrom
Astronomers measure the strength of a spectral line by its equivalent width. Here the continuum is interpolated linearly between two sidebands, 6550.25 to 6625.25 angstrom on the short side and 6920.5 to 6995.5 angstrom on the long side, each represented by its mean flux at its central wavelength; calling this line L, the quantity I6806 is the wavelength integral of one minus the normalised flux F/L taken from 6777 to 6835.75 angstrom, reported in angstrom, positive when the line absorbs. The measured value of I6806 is 1.2 angstrom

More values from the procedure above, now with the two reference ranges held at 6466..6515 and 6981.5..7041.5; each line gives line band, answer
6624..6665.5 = 0.5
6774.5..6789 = 0.5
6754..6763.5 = 0.4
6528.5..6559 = 0.5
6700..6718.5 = 0.5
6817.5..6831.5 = 0.5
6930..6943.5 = -0.2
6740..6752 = 0.4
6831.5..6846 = 0.5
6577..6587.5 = -0.1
